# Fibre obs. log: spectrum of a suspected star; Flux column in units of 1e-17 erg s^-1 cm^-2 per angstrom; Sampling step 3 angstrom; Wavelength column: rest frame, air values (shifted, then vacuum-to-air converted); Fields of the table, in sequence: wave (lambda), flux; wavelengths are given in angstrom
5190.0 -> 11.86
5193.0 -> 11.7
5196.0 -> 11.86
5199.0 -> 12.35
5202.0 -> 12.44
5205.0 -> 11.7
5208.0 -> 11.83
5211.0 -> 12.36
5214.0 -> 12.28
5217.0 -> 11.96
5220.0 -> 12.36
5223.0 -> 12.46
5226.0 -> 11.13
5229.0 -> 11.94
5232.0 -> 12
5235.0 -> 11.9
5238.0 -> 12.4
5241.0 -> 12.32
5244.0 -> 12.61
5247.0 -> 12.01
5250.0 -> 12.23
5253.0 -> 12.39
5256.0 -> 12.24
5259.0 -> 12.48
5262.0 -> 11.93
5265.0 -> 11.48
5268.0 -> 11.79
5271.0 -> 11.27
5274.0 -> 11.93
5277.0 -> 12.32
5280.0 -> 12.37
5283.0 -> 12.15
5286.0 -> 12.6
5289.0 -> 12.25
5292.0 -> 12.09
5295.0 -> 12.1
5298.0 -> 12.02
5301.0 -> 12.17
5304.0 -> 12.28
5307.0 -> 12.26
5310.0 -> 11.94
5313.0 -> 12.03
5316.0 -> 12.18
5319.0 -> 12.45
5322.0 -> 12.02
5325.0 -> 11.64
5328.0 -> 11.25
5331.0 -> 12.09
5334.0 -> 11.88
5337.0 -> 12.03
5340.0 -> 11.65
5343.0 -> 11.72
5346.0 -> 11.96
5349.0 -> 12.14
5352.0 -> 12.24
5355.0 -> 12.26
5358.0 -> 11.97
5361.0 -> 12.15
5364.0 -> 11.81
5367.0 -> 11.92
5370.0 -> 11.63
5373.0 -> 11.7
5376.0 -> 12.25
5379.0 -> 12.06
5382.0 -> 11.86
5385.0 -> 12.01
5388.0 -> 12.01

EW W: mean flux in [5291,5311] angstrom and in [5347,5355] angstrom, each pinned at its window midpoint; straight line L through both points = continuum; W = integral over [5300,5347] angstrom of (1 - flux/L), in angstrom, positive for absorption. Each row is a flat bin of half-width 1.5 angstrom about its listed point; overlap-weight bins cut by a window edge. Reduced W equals 0.7 angstrom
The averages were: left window 12.1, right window 12.2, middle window 12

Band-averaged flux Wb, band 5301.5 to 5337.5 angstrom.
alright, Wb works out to 12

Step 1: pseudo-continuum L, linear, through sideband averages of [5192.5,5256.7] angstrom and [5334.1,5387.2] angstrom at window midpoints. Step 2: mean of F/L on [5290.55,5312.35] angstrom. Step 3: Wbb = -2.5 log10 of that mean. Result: -0.01 mag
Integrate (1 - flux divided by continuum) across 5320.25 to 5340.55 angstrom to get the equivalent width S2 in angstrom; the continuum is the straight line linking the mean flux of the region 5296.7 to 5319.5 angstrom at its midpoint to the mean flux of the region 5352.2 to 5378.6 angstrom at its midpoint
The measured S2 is 0.5 angstrom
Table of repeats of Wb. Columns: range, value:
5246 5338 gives 12.1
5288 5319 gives 12.1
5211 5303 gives 12.1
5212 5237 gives 12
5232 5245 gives 12.3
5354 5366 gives 12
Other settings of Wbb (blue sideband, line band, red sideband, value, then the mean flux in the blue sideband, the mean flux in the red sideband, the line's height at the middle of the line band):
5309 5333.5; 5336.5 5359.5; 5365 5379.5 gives -0.01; 11.9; 11.9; 11.9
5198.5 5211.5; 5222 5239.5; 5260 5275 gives 0.00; 12.1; 11.7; 11.9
